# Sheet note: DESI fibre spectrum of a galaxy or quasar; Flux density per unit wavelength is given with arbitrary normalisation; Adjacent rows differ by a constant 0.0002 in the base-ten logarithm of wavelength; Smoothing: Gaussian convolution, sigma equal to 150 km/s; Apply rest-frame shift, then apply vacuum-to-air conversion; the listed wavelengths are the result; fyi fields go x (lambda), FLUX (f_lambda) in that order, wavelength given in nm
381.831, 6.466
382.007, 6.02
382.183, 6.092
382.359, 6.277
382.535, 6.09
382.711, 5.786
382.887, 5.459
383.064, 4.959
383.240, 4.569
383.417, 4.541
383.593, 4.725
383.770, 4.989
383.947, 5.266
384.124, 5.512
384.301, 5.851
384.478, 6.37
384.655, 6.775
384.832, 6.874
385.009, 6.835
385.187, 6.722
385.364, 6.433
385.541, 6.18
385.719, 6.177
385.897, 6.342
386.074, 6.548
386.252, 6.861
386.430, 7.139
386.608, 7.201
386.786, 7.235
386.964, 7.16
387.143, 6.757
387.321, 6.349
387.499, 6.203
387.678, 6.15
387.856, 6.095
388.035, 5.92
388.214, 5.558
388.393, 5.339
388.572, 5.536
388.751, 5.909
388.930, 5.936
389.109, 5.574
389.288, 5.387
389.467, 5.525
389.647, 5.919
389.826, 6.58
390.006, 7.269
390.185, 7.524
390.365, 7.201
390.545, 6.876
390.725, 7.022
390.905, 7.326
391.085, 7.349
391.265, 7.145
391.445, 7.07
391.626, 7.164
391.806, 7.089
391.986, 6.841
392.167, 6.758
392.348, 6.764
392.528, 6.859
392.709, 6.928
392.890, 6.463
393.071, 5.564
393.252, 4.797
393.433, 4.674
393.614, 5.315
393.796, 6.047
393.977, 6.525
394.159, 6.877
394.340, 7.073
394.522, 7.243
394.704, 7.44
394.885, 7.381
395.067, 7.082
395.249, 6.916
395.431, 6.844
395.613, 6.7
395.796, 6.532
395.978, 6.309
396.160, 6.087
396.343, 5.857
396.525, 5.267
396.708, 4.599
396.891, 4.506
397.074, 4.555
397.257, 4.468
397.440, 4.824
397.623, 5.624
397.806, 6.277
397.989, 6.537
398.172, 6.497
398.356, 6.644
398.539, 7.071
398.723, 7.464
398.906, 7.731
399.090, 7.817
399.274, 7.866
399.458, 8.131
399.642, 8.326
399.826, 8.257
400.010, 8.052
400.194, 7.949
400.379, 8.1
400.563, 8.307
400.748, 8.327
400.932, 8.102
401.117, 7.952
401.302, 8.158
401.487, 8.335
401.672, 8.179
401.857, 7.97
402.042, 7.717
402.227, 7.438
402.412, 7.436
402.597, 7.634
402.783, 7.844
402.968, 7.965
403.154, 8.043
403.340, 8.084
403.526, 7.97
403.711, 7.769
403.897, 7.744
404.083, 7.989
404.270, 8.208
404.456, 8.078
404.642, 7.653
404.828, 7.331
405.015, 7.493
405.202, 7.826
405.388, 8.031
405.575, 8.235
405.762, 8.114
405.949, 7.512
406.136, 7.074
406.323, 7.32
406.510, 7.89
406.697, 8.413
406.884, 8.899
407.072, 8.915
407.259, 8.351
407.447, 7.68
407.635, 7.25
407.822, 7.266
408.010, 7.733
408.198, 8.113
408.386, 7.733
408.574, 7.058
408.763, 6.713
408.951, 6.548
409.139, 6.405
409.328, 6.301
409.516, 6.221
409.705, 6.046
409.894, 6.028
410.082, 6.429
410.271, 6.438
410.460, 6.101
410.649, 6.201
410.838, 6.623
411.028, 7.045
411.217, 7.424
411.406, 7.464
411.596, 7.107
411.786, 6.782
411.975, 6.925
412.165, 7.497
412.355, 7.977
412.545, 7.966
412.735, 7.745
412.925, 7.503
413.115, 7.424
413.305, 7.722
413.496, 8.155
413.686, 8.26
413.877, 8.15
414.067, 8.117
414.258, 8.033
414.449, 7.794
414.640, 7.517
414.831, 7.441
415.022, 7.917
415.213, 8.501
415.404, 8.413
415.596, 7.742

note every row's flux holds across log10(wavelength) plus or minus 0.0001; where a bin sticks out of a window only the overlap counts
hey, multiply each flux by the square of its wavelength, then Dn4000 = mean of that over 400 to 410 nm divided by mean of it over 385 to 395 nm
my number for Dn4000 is 1.3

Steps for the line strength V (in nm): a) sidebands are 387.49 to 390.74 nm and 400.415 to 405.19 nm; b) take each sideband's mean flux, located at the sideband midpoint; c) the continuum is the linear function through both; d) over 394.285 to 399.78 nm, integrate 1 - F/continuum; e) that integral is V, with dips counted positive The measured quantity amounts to 0.491 nm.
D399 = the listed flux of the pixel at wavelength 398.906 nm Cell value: 7.731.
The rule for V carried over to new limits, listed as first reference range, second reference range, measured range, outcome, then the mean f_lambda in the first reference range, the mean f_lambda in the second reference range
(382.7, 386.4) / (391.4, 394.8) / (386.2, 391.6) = -0.26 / 5.92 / 6.49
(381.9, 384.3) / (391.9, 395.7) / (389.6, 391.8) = -0.30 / 5.43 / 6.53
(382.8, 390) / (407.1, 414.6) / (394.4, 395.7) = -0.12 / 6.05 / 7.26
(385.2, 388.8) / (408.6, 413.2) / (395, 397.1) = 0.19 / 6.37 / 6.87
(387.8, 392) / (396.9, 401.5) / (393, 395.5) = 0.14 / 6.46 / 7.19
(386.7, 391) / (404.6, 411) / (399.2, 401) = -0.32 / 6.35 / 7.28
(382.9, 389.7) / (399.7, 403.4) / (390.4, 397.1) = 0.49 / 6.03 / 7.99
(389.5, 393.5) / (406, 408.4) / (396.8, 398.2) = 0.35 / 6.68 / 7.9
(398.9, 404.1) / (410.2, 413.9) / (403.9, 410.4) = 0.16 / 7.98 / 7.32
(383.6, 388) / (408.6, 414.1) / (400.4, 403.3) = -0.49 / 6.38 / 7.07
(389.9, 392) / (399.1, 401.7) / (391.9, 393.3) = 0.17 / 7.16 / 8.13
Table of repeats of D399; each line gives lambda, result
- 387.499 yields 6.203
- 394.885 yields 7.381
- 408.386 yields 7.733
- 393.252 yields 4.797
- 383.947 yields 5.266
